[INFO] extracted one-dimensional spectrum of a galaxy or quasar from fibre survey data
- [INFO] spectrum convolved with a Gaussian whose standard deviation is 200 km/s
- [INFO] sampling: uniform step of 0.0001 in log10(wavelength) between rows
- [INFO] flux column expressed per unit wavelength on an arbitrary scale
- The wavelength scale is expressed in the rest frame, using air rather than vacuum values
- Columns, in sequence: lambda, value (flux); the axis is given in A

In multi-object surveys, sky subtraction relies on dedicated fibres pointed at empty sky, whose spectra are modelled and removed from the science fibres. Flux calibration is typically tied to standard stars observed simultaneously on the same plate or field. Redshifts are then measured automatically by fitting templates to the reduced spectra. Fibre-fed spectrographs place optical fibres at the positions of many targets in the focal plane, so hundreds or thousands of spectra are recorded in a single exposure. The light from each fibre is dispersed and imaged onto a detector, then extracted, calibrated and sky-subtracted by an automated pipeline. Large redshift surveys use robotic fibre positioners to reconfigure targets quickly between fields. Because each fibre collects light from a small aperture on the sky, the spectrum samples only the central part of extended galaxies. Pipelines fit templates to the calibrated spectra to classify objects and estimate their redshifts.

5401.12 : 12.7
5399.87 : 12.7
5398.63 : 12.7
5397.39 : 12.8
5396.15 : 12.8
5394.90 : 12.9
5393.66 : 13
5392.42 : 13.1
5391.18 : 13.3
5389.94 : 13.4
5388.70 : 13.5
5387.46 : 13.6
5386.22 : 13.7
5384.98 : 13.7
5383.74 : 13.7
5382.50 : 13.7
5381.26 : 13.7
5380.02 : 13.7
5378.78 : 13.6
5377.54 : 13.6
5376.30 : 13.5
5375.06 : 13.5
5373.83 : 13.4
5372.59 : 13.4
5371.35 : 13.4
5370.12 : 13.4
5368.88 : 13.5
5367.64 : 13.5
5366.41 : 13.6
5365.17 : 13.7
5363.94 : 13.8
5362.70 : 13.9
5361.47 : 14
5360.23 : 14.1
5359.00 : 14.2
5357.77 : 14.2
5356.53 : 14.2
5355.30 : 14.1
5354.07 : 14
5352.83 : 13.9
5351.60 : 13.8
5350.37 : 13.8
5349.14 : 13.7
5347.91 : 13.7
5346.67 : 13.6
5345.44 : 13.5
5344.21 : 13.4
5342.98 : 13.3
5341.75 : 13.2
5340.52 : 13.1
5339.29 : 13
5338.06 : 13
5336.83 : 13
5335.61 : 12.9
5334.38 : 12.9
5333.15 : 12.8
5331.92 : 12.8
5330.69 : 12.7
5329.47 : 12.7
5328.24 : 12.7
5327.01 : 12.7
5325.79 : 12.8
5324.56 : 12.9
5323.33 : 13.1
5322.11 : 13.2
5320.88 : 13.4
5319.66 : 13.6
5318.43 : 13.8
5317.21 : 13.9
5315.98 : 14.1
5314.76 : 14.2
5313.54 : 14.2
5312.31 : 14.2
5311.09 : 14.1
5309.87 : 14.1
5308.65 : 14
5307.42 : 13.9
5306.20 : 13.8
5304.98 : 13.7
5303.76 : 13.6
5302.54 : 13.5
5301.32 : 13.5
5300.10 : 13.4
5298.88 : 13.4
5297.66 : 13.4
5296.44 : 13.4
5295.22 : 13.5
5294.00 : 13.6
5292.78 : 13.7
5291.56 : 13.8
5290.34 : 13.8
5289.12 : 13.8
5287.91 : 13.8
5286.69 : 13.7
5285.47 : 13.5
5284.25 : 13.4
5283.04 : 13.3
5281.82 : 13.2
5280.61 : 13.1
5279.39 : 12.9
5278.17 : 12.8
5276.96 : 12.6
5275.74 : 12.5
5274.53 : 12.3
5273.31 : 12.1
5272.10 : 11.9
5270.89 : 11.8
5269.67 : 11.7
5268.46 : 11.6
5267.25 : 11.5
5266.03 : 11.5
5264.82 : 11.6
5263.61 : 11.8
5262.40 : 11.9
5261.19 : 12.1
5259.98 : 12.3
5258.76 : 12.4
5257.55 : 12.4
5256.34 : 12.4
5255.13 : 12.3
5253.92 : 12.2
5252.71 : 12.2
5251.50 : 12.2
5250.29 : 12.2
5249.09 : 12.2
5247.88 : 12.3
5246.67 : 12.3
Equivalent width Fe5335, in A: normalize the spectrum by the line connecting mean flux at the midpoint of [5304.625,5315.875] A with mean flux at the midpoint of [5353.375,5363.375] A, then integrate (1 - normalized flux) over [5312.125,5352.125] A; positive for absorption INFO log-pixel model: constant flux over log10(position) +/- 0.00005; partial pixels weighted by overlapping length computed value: 2.11 A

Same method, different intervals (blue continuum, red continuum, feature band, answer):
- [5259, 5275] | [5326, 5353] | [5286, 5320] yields -3.4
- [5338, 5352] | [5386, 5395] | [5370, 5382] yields -0.1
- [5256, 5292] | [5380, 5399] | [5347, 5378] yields -1.4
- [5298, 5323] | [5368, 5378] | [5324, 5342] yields 1.0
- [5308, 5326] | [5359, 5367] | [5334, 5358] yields 0.5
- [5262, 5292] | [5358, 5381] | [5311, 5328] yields -0.6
